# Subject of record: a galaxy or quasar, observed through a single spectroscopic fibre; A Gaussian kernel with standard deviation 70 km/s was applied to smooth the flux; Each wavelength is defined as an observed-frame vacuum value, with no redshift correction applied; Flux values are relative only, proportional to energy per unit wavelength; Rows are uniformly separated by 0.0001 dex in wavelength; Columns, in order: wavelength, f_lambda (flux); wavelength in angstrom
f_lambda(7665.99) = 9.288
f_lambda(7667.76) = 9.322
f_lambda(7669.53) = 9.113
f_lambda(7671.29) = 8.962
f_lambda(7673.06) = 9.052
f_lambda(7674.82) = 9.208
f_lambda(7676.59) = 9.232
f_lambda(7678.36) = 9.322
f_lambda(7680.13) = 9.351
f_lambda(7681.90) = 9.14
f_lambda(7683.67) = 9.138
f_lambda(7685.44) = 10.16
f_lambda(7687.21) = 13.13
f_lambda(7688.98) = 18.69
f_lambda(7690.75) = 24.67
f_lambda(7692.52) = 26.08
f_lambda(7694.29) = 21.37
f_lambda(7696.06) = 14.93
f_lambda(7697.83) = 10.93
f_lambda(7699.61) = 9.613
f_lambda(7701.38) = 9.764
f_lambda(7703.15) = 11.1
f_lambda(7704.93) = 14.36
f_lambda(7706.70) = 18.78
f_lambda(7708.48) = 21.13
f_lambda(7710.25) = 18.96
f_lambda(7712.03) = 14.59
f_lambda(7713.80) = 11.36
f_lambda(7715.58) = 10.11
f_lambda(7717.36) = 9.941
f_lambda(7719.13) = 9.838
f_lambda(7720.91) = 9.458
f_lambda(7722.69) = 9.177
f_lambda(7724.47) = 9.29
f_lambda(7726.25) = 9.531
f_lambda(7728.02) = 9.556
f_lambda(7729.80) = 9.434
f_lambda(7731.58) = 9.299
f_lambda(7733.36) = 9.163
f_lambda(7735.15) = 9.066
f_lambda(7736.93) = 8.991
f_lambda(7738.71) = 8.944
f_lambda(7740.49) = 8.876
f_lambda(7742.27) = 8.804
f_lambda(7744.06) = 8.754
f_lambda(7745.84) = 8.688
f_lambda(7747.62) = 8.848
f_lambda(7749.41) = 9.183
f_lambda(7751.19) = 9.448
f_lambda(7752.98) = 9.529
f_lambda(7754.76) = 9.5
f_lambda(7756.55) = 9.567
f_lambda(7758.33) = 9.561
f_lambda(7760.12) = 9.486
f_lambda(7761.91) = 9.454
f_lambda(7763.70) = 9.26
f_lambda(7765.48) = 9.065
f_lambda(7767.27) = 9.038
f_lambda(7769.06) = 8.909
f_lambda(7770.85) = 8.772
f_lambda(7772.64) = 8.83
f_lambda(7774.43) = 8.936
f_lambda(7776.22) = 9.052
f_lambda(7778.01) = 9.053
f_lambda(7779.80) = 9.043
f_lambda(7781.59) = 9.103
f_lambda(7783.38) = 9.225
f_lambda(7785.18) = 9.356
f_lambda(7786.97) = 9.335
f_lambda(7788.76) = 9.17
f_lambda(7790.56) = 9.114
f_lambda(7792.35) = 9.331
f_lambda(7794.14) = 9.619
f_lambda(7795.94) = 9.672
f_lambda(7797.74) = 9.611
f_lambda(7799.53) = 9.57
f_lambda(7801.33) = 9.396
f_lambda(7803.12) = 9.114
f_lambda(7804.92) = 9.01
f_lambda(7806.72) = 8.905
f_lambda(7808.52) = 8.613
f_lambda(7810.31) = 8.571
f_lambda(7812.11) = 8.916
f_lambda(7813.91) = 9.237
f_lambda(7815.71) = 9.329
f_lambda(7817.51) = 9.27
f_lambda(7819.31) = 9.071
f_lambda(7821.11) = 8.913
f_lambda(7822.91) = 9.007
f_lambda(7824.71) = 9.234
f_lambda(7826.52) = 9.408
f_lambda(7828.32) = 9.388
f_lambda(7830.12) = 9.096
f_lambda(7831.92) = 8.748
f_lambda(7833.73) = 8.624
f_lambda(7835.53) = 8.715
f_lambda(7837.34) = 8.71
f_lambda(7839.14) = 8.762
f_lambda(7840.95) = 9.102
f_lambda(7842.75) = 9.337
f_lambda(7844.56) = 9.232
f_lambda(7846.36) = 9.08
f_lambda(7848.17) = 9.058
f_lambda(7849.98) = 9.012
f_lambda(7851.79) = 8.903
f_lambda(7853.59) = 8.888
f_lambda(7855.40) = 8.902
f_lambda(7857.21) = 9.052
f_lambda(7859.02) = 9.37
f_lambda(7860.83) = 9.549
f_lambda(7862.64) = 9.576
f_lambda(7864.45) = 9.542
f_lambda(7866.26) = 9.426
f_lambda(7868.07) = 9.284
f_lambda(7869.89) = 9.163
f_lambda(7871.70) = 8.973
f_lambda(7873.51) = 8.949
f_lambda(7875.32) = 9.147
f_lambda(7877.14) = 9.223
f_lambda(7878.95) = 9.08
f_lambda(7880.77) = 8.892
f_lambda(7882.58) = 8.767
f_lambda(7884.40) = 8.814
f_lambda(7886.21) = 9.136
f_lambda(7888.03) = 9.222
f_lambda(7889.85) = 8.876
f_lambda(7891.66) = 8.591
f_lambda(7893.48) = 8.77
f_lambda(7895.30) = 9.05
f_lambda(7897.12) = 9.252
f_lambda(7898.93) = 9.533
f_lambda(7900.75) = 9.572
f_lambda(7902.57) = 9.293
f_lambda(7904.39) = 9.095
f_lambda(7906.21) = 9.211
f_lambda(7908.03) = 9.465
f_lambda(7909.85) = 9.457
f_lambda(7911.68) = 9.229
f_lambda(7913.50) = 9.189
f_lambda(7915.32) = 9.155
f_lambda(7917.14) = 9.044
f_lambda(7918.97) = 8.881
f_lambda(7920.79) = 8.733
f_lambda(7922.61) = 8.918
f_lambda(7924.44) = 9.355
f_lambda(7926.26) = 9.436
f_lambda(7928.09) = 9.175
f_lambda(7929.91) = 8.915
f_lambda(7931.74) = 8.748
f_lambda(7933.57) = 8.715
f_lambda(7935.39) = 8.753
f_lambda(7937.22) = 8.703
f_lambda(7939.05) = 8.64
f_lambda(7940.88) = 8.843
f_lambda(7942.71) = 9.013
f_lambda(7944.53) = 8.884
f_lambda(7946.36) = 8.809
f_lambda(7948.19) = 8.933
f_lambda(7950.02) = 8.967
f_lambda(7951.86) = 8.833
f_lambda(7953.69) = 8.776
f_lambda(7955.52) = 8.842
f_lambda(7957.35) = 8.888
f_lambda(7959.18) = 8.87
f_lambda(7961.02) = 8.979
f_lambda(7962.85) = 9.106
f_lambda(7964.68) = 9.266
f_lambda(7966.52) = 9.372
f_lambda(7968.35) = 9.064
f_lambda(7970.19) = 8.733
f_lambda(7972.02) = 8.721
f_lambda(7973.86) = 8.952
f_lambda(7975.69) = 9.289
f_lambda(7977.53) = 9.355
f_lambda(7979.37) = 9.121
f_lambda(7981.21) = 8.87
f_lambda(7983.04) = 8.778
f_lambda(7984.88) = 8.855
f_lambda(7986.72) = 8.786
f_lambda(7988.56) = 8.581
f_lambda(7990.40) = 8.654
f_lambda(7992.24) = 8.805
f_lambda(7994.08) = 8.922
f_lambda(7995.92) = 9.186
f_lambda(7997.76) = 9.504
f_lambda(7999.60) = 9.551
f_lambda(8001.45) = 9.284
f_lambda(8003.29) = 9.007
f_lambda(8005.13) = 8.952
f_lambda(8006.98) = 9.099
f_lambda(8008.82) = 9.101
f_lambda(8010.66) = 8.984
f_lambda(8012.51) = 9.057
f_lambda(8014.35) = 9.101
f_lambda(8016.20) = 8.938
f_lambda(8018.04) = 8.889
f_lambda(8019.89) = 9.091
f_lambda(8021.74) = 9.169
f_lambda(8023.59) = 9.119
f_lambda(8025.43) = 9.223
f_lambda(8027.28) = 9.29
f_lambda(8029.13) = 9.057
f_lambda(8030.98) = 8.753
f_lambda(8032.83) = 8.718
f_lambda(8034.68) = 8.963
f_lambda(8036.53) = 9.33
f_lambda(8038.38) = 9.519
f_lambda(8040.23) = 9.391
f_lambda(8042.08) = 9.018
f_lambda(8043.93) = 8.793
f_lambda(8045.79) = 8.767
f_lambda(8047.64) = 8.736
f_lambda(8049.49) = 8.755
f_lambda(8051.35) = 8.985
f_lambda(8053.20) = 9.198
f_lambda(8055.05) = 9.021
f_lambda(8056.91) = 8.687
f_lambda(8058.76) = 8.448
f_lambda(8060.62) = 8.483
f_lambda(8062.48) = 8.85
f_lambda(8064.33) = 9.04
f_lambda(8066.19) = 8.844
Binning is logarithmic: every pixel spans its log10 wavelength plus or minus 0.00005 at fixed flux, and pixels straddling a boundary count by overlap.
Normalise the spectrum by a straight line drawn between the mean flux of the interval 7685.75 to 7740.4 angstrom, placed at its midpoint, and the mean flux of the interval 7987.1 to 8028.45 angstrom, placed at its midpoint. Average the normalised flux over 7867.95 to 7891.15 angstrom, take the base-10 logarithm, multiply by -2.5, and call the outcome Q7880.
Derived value 0.190 mag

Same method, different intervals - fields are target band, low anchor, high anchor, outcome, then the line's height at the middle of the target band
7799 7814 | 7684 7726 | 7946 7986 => 0.320 mag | 12.1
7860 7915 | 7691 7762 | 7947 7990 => 0.071 mag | 9.8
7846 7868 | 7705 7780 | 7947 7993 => 0.042 mag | 9.56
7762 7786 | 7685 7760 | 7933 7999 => 0.240 mag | 11.3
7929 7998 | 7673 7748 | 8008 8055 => 0.085 mag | 9.65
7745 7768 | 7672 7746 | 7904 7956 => 0.215 mag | 11.3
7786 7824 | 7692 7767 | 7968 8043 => 0.154 mag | 10.6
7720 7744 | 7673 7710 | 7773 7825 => 0.305 mag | 12.2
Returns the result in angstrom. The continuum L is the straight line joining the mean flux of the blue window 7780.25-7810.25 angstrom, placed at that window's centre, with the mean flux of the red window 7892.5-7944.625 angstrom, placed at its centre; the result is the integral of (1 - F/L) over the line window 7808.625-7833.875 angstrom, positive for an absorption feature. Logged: 0.4 angstrom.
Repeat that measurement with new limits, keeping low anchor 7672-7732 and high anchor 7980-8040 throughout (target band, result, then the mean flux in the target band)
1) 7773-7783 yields 2.3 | 9.04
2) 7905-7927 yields 2.1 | 9.17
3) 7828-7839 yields 2.2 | 8.85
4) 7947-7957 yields 0.9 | 8.87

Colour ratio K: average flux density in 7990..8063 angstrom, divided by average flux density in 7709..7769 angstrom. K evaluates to 0.91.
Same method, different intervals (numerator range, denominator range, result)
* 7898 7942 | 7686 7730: 0.65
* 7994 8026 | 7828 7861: 1.01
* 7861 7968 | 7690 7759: 0.77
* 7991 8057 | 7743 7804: 0.98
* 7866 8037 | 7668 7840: 0.87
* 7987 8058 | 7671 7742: 0.75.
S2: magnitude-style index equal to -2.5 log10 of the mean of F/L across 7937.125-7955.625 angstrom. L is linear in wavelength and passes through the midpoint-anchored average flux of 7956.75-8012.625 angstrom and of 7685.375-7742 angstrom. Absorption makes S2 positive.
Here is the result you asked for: 0.08 mag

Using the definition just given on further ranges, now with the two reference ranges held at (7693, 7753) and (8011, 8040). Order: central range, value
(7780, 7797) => 0.16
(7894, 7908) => 0.08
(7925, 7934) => 0.09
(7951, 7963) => 0.08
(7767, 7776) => 0.23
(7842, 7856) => 0.15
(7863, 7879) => 0.11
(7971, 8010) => 0.04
